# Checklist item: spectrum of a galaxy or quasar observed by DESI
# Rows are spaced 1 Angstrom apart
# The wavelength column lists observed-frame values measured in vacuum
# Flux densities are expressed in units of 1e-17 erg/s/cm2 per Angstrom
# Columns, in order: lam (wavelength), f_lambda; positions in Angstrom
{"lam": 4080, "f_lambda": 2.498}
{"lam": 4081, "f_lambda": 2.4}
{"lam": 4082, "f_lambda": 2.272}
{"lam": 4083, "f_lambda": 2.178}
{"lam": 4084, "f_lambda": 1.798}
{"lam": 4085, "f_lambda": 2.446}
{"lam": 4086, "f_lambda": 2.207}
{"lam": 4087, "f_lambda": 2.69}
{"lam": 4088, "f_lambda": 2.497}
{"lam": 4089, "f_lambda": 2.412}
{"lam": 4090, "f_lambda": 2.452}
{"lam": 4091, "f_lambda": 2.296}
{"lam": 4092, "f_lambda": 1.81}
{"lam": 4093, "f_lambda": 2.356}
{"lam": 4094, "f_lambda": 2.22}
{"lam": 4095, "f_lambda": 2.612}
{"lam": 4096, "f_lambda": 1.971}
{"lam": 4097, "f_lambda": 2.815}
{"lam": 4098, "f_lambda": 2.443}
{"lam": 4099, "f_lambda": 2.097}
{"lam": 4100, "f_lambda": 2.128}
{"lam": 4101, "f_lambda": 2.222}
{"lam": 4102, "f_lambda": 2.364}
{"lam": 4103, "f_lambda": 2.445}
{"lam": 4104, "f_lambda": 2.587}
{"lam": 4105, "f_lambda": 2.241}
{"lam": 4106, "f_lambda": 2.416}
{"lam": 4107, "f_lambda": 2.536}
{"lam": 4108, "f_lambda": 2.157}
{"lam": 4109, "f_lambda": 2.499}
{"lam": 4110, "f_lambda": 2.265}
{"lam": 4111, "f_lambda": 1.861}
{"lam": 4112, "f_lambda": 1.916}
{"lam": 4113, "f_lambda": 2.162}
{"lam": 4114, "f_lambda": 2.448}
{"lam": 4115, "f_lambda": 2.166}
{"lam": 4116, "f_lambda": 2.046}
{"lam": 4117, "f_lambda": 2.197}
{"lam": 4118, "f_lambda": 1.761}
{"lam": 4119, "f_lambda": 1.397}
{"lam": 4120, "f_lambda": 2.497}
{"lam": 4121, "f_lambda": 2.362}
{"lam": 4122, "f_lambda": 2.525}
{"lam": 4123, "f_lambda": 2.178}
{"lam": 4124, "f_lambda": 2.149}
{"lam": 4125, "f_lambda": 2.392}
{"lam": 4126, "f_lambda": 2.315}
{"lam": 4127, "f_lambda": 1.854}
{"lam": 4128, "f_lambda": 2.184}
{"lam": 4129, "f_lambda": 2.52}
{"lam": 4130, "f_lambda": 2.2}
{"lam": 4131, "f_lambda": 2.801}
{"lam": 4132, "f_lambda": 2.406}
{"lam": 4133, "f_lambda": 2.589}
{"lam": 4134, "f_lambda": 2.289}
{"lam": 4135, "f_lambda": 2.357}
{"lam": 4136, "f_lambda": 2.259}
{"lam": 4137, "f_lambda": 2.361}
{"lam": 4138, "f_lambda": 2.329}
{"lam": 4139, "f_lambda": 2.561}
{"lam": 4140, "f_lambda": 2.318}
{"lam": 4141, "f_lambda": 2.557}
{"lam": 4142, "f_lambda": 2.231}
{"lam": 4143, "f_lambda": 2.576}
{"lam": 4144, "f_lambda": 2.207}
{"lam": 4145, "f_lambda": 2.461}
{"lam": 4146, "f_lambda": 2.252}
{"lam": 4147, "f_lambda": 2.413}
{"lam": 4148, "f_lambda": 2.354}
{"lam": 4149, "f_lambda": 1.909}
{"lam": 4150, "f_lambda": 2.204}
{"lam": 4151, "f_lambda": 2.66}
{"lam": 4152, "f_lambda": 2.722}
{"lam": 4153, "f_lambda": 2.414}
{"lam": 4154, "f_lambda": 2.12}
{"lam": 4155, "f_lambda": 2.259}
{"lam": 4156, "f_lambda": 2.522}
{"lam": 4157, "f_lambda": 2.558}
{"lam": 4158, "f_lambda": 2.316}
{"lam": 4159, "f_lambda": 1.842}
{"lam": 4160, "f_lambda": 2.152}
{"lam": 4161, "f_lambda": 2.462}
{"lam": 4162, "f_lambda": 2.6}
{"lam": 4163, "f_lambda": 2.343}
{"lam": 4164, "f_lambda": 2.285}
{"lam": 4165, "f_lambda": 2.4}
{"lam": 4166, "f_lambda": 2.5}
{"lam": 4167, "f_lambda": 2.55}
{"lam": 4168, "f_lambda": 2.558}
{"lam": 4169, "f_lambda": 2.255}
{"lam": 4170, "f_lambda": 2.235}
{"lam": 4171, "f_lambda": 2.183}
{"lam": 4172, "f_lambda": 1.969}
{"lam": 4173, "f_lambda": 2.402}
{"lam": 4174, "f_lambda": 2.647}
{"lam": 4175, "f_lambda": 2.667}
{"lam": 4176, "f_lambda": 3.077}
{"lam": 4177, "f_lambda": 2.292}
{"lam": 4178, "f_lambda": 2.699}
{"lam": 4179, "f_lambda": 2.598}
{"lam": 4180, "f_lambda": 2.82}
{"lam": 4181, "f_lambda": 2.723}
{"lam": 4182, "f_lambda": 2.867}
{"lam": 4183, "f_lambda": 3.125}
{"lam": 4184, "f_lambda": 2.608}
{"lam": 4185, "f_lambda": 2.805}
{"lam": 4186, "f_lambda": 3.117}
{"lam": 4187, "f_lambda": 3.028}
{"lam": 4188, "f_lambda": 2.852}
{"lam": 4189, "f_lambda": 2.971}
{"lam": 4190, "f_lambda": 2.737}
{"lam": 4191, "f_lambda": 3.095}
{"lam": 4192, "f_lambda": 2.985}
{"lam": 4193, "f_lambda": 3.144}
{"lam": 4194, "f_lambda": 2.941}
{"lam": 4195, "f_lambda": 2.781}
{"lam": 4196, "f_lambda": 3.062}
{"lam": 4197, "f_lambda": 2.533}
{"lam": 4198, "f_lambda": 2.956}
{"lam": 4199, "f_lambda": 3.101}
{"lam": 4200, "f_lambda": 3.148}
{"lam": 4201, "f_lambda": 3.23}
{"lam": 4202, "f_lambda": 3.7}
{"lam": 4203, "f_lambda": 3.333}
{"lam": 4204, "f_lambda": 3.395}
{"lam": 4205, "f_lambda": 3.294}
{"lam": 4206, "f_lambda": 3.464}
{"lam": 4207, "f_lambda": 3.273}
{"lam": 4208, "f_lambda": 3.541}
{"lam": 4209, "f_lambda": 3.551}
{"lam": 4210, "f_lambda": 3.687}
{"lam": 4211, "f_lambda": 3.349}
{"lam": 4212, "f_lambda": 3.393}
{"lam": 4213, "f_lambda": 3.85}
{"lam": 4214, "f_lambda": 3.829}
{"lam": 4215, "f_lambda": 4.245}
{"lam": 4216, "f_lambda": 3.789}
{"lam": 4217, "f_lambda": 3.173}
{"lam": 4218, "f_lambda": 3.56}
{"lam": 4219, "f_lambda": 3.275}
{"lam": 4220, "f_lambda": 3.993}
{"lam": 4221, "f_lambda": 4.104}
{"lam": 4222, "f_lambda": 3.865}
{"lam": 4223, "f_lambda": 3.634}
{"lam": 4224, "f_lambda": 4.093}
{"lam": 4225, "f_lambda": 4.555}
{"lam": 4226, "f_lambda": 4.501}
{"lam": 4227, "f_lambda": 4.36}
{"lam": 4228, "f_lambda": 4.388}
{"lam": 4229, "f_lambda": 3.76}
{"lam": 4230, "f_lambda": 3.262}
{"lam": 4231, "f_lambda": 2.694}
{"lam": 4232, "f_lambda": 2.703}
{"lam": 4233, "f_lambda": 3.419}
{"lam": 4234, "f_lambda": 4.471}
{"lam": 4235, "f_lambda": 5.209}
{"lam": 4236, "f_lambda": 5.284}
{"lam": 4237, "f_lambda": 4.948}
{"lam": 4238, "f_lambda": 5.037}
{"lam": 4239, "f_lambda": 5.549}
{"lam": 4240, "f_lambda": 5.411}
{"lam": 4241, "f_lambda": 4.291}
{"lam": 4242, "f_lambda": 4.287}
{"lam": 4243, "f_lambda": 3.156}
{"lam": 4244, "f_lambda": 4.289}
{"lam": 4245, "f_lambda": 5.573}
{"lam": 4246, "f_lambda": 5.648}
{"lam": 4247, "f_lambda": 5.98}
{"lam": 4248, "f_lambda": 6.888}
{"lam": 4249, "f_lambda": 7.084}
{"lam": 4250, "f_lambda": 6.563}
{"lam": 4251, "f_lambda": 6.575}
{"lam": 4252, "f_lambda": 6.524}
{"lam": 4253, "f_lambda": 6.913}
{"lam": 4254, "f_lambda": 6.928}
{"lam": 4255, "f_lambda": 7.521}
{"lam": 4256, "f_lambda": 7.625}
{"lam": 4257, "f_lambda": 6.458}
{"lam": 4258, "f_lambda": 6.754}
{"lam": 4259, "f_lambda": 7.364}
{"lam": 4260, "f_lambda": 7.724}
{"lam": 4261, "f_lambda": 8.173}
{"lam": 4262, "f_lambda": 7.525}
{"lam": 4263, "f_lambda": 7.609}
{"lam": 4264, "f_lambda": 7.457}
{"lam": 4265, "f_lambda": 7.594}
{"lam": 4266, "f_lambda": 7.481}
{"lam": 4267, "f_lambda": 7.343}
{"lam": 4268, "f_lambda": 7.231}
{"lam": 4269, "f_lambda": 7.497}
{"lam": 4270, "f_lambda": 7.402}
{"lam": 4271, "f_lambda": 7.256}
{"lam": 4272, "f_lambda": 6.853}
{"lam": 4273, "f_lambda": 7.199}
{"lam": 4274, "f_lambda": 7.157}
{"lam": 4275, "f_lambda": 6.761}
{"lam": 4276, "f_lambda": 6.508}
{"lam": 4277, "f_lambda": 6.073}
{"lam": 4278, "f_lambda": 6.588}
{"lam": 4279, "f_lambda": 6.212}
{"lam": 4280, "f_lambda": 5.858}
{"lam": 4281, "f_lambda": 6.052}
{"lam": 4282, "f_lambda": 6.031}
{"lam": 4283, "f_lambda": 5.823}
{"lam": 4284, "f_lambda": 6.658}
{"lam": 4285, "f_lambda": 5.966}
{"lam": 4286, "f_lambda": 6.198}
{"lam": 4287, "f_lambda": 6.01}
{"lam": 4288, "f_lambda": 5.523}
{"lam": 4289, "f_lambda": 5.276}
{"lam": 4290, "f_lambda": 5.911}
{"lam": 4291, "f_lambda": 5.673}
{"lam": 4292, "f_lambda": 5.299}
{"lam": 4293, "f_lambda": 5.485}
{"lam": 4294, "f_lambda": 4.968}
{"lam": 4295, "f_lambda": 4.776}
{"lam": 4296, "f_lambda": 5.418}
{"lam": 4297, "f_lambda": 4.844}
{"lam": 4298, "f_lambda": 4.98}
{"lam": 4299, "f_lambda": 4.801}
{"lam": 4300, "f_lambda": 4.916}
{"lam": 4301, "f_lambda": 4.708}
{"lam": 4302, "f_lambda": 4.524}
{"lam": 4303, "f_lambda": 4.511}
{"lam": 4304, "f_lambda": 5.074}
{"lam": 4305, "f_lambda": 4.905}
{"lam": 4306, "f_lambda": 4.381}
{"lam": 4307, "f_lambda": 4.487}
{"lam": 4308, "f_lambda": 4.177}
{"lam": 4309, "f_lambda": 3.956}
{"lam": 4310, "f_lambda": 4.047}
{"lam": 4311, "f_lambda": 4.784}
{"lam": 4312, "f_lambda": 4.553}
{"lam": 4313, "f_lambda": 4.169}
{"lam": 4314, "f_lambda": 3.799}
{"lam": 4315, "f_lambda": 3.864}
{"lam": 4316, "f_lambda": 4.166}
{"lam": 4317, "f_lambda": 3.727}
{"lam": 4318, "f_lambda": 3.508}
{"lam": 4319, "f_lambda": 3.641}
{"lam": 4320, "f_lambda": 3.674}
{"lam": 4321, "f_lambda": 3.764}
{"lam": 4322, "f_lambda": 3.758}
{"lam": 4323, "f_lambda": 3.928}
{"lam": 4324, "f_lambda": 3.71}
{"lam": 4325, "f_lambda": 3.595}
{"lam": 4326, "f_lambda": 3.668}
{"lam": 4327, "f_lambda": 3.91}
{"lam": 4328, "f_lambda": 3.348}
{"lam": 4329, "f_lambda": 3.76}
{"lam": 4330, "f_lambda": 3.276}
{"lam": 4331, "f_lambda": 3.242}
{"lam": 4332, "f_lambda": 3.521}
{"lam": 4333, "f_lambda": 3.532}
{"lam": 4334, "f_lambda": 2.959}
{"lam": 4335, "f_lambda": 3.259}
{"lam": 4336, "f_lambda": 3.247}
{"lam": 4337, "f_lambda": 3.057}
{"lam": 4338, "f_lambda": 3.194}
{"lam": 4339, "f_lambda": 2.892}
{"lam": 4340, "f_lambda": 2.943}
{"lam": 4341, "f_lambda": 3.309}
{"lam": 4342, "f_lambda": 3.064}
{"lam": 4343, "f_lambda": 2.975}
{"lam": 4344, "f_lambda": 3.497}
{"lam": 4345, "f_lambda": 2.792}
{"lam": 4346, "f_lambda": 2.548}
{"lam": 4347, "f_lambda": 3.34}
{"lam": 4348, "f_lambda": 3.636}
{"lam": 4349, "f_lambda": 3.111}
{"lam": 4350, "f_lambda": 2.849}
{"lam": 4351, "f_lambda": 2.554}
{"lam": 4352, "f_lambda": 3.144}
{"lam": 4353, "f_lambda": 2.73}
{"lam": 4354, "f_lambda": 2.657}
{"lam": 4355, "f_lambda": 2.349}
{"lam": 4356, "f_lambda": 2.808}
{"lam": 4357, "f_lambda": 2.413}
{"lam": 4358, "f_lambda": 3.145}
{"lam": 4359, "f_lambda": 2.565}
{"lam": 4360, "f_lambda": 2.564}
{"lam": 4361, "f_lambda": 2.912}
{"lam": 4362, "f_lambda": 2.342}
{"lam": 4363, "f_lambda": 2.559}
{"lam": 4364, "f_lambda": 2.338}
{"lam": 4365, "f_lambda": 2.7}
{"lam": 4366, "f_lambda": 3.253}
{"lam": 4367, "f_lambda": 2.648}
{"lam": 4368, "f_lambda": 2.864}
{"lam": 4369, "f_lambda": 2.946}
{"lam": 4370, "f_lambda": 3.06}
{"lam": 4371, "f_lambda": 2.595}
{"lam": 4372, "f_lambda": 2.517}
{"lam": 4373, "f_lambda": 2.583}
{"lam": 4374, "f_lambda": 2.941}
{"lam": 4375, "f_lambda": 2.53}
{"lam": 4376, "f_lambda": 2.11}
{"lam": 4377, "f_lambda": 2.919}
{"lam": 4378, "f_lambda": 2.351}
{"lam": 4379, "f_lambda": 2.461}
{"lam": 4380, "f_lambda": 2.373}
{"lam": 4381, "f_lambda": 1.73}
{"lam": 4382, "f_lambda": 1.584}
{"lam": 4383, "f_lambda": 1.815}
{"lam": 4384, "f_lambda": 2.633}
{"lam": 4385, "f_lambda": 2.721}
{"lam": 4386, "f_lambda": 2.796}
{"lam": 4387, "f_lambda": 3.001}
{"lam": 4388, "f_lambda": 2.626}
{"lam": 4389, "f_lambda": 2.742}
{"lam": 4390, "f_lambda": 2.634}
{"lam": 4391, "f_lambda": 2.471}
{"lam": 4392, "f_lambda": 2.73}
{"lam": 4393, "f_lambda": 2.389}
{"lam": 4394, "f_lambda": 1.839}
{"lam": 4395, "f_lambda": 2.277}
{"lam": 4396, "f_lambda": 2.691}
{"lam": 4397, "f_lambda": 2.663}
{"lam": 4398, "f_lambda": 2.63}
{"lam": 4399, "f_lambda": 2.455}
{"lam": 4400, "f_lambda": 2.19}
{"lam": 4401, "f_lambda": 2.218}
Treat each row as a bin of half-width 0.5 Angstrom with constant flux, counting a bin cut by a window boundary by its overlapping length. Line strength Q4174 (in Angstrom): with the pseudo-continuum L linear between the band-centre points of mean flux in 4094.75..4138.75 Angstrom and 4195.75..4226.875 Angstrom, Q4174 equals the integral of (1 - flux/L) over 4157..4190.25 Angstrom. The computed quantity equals 5.4 Angstrom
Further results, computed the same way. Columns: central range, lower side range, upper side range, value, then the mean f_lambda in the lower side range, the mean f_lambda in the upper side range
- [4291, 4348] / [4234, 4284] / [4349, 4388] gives 5.2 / 6.42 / 2.61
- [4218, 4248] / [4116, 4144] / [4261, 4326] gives -0.5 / 2.3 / 5.44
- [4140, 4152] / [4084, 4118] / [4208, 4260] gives 3.0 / 2.29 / 4.83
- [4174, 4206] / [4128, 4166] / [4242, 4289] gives 7.7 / 2.37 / 6.6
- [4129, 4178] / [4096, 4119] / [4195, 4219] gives 6.6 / 2.24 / 3.4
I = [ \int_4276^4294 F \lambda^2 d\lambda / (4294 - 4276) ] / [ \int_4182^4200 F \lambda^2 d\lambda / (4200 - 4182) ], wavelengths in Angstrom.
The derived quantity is 2.1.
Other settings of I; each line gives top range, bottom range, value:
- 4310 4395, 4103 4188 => 1.39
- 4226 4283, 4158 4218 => 2.13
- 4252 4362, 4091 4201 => 2.10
